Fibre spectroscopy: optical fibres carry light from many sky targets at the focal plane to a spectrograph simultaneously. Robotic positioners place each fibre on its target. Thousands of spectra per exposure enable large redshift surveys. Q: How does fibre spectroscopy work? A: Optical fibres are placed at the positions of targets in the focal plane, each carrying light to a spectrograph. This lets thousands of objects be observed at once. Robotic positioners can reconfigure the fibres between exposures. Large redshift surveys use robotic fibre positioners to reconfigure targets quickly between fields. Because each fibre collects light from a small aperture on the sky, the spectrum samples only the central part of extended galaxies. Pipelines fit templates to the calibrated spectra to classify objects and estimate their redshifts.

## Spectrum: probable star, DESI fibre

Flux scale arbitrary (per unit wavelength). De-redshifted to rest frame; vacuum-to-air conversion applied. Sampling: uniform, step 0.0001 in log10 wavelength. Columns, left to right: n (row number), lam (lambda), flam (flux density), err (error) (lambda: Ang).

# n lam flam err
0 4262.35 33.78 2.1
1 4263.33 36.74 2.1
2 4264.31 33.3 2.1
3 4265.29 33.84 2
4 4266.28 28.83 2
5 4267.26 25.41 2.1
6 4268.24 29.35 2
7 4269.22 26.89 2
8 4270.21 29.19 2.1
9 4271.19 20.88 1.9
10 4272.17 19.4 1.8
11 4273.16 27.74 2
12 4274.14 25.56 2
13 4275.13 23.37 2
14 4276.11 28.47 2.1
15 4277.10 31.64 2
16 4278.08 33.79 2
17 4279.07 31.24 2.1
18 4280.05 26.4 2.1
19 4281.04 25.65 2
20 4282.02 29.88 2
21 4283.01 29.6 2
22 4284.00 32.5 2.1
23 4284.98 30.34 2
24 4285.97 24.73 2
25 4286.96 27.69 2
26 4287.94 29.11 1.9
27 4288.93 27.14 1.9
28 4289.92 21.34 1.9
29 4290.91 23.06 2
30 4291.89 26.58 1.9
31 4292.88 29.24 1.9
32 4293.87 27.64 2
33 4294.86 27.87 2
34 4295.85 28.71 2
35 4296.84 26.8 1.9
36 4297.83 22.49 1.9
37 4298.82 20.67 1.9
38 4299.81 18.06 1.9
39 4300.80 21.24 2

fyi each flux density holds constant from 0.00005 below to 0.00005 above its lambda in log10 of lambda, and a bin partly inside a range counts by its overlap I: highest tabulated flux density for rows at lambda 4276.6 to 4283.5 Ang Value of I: 33.79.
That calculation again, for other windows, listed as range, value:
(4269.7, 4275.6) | 29.19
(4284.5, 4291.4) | 30.34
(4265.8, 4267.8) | 28.83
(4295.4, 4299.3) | 28.71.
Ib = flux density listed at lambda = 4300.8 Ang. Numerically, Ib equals 21.24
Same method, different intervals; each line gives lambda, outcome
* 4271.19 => 20.88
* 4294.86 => 27.87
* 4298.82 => 20.67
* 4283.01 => 29.6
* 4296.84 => 26.8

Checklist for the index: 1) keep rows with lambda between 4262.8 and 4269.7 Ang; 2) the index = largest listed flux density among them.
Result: 36.74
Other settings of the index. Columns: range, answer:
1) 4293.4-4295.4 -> 27.87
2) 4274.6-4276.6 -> 28.47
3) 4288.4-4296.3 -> 29.24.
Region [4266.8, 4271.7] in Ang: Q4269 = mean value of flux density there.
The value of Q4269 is 26.3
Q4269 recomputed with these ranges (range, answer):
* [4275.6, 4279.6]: 31.2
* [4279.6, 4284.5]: 28.8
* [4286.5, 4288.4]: 28.5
